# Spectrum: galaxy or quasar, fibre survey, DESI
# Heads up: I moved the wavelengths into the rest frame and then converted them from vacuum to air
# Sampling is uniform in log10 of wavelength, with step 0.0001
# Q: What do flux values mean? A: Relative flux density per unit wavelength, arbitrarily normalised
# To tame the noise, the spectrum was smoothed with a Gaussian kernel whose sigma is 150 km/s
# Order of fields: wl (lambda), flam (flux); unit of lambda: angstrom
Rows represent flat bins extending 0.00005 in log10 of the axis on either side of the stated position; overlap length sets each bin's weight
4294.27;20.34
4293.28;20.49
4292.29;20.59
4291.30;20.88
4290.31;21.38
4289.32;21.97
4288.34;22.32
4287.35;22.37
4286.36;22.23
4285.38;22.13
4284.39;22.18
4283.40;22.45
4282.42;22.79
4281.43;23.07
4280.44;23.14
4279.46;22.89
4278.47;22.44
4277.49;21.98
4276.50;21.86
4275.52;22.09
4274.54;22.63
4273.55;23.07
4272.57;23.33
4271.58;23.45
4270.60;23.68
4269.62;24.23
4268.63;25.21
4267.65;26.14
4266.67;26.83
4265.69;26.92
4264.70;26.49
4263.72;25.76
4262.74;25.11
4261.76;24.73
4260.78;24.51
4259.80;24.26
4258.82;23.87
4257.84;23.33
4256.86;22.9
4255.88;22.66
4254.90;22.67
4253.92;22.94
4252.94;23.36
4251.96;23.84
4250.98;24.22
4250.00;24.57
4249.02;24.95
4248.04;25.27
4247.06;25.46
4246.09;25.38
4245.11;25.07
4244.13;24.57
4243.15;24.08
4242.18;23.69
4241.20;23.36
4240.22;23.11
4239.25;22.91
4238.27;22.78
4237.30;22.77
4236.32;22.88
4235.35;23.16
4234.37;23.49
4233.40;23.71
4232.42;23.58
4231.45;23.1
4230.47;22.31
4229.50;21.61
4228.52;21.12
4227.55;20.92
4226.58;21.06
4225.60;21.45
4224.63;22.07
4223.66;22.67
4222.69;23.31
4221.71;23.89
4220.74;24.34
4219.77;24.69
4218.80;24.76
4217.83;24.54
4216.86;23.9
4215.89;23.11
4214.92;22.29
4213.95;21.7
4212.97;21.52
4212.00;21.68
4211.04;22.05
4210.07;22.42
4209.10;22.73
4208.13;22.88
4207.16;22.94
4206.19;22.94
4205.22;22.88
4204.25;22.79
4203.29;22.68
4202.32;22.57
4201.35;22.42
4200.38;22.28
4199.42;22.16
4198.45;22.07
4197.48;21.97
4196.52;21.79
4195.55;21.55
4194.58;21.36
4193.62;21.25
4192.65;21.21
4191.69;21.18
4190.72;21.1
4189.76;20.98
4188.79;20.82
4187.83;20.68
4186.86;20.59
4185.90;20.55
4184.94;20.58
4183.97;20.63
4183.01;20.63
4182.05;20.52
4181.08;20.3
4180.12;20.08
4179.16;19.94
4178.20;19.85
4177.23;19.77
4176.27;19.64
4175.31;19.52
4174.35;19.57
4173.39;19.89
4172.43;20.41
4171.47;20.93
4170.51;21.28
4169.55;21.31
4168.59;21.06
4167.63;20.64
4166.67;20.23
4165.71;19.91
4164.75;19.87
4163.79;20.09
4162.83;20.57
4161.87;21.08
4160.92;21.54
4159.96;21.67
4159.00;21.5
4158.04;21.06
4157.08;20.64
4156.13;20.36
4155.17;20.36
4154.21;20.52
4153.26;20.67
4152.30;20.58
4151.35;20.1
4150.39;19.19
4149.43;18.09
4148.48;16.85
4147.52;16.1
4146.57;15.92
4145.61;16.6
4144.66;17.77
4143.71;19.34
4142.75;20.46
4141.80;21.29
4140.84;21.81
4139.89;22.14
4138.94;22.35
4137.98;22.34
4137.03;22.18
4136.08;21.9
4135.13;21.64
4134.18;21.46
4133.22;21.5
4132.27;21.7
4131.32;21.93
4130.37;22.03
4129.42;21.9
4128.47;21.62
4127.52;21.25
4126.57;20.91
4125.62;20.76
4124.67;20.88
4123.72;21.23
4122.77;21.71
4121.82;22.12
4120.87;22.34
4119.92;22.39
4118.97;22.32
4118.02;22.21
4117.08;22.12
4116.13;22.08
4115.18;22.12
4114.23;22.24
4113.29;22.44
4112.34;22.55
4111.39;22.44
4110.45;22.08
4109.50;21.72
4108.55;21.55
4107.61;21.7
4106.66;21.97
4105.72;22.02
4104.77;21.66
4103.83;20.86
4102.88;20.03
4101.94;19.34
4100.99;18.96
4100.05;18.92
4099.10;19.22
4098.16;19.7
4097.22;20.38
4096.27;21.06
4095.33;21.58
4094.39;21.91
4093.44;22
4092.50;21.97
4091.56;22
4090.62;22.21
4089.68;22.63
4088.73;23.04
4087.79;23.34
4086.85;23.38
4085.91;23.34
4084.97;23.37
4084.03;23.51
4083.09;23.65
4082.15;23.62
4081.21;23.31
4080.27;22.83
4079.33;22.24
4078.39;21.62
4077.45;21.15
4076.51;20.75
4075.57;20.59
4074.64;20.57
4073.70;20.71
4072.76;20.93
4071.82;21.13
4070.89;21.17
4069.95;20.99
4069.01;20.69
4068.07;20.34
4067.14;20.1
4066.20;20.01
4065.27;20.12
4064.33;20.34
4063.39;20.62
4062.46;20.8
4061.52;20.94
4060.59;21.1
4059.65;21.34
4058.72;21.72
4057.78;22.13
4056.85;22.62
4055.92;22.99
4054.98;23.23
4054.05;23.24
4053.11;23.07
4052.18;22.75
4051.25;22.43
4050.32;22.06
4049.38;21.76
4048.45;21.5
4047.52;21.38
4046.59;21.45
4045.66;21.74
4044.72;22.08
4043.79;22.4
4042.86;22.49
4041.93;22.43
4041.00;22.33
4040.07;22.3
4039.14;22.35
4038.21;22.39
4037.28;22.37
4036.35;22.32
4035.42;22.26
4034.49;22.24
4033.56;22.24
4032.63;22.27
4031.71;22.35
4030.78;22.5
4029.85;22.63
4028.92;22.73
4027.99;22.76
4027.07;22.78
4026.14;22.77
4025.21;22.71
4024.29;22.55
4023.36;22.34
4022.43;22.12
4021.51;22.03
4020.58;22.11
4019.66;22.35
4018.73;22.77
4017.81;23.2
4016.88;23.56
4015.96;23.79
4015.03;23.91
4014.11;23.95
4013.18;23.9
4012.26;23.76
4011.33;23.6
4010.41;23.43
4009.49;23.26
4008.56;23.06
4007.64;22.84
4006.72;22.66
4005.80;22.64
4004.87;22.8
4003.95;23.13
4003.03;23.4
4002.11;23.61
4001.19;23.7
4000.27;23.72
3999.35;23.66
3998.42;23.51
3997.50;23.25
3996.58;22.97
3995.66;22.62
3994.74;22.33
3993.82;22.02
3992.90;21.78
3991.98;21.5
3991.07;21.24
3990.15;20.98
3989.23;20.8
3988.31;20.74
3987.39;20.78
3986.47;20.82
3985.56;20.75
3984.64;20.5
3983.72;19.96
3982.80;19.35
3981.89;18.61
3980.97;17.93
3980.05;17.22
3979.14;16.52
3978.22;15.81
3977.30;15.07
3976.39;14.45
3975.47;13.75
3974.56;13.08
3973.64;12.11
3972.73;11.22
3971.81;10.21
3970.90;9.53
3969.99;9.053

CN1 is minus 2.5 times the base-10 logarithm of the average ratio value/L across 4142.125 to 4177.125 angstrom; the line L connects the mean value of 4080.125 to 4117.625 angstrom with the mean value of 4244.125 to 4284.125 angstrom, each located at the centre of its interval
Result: 0.14 mag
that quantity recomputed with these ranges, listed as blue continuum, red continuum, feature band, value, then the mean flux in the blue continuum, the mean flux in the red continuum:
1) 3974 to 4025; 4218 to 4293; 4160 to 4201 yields 0.10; 21.4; 23.4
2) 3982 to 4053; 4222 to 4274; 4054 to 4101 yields 0.06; 22.4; 23.7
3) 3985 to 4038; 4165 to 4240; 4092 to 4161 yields 0.06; 22.6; 21.8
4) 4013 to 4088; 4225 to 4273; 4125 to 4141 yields 0.05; 22.1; 23.8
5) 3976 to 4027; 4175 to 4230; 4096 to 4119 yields 0.03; 21.7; 21.8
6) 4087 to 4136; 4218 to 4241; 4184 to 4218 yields 0.03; 21.6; 22.9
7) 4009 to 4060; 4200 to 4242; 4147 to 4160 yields 0.15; 22.6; 22.8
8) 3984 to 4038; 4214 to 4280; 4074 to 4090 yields 0.02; 22.6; 23.6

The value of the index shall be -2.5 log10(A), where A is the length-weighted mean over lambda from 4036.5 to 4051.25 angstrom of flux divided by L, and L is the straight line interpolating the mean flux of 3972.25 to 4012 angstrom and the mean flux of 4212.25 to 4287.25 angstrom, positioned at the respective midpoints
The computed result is -0.05 mag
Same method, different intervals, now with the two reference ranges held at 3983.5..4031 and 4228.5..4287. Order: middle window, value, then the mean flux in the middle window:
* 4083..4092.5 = -0.002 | 23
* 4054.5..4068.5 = 0.077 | 21.2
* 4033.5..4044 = 0.018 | 22.3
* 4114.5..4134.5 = 0.065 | 21.7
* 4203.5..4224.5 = 0.020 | 23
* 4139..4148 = 0.203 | 19.2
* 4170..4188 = 0.151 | 20.3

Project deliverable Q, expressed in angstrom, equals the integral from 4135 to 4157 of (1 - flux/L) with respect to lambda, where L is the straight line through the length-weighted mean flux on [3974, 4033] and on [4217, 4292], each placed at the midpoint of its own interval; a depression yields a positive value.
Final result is 2.6 angstrom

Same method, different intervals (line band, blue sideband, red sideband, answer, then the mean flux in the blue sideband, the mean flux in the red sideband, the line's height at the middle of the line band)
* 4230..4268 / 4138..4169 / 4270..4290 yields -3.7 angstrom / 20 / 22.6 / 22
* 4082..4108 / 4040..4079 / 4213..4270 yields 0.3 angstrom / 21.5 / 23.7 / 22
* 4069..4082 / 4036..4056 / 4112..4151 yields 0.3 angstrom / 22.3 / 21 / 21.8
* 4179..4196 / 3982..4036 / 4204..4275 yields 1.8 angstrom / 22.5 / 23.5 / 23.3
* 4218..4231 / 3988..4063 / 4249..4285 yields 0.5 angstrom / 22.5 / 23.8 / 23.6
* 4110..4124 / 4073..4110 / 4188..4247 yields -0.2 angstrom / 21.6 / 22.7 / 21.9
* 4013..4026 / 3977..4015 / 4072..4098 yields -0.7 angstrom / 21.6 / 22.1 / 21.7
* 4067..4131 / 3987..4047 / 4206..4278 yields 3.6 angstrom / 22.6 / 23.5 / 22.9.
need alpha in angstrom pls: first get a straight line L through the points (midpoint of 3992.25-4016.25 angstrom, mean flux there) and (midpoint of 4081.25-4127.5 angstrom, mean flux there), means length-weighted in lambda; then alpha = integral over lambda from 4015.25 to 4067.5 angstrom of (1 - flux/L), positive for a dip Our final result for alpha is 1.18 angstrom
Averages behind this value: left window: 23.2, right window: 21.8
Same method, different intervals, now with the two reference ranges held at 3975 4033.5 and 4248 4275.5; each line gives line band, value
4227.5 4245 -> 0.7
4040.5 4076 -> 1.1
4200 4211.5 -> 0.5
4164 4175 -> 1.4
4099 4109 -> 0.9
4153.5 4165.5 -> 1.3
